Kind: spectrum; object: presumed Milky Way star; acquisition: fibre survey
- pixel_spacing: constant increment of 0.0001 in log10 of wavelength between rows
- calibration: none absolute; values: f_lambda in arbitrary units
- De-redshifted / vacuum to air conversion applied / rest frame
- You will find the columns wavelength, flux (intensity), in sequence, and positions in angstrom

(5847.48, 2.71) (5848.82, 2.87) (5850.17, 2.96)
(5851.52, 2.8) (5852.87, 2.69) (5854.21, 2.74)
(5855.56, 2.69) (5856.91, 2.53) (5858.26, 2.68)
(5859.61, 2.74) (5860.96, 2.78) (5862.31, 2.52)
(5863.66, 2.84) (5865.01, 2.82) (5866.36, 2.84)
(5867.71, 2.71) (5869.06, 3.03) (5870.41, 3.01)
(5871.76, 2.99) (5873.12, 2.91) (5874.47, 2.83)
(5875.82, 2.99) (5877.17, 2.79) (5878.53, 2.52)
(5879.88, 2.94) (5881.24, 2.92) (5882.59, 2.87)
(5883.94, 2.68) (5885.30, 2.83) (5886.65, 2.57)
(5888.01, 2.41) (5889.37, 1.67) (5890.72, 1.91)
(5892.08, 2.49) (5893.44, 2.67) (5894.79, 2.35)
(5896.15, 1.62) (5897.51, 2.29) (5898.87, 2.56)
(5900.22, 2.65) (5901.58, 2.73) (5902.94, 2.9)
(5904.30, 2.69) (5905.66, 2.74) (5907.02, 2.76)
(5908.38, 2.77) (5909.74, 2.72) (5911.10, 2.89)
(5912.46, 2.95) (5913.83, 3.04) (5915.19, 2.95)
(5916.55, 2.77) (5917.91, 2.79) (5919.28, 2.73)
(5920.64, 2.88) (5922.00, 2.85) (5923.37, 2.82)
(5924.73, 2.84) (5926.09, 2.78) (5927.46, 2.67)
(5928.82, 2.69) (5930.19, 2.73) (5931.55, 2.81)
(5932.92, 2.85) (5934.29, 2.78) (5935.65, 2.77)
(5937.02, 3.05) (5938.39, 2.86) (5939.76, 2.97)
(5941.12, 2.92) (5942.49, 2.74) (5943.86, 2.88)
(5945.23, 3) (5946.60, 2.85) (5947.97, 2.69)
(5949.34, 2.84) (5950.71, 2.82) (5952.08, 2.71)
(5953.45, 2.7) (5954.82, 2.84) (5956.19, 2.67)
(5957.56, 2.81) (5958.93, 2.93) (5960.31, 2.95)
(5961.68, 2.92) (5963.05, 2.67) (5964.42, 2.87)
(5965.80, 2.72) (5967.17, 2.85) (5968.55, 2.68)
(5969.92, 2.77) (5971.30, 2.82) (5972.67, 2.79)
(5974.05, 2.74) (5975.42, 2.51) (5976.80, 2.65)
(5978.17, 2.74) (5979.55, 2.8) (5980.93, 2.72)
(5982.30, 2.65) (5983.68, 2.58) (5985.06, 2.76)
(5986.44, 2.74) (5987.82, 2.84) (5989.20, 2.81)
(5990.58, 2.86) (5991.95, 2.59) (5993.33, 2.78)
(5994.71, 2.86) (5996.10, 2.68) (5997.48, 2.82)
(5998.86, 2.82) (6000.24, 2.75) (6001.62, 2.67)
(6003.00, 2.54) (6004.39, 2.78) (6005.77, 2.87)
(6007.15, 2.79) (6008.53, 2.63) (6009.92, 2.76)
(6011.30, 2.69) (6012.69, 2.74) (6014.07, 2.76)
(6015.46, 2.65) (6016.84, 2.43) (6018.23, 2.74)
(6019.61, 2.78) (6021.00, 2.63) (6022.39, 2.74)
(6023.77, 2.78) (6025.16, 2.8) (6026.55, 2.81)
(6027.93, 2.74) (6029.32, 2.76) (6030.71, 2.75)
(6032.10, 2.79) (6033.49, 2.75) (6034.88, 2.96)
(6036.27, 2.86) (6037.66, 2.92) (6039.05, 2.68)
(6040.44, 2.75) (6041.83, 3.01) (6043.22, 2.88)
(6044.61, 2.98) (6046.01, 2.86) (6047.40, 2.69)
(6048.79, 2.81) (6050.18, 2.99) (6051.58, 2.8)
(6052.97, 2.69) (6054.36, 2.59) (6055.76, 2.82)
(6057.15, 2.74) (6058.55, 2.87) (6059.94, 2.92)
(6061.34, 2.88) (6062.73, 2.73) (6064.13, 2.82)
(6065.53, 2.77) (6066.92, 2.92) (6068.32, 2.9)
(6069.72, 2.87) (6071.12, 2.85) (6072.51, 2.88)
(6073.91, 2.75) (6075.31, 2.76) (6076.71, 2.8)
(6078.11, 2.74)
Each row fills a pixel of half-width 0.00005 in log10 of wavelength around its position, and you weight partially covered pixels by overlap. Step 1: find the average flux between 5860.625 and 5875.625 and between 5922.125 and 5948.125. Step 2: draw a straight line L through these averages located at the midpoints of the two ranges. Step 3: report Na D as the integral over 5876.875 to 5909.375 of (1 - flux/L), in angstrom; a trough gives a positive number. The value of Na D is 3.3 angstrom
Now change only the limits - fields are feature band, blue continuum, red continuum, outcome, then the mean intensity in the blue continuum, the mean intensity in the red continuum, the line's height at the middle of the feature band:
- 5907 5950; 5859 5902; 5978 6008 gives -2.4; 2.64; 2.75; 2.69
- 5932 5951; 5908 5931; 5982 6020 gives -0.4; 2.82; 2.73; 2.79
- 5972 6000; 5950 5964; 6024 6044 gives 0.7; 2.8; 2.82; 2.81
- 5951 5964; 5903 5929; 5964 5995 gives -0.2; 2.81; 2.74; 2.77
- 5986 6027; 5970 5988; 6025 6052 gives 0.5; 2.72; 2.83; 2.77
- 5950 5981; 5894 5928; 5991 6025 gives -0.6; 2.71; 2.72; 2.72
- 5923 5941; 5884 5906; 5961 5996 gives -1.7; 2.44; 2.75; 2.58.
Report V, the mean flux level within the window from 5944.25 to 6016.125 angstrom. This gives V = 2.76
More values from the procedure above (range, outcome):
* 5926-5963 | 2.82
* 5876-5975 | 2.73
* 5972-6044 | 2.75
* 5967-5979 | 2.72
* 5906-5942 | 2.83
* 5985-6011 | 2.75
